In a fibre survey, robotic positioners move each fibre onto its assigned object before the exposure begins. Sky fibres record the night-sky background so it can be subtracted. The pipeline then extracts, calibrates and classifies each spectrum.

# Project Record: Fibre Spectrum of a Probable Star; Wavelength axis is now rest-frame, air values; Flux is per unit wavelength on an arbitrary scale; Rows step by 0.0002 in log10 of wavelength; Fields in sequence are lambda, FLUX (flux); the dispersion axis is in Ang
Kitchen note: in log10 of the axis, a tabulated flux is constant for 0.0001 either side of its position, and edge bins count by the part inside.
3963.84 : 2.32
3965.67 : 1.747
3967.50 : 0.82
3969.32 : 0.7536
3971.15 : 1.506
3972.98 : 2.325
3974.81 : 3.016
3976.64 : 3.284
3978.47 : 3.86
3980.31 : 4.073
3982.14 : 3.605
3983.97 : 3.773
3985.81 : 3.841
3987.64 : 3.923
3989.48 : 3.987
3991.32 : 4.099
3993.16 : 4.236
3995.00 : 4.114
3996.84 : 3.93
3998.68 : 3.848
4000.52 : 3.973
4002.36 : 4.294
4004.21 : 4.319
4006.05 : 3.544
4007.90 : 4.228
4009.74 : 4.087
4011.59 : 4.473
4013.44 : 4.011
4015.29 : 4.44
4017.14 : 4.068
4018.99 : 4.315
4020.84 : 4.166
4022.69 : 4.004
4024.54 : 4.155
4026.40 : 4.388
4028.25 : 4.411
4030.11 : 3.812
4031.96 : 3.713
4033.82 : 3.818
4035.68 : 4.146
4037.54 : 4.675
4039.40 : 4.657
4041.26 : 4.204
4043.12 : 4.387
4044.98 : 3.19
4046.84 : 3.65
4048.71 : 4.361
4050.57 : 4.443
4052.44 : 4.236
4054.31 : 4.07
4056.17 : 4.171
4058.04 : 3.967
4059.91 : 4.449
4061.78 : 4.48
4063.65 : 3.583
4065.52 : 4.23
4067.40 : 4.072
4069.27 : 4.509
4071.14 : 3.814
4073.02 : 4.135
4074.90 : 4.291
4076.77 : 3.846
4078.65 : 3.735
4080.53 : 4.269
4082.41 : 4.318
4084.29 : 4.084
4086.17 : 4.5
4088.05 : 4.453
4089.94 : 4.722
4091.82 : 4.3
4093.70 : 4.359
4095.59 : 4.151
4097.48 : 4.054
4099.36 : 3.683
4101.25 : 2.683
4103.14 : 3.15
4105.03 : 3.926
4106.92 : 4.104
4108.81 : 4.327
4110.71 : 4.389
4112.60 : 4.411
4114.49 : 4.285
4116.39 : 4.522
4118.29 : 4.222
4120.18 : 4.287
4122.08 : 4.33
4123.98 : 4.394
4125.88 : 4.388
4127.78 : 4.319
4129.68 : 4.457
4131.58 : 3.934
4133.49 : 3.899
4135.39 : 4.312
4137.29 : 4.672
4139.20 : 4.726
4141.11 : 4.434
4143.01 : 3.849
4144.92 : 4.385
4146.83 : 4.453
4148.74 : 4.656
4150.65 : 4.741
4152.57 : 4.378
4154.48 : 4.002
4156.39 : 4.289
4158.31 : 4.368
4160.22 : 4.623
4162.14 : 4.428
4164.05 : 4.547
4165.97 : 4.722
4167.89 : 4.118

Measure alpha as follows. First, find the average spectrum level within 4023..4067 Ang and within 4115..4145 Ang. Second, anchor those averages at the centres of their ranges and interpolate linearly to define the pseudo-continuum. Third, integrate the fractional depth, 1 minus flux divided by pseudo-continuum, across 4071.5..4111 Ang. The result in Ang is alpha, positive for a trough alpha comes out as 1.62 Ang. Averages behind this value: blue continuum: 4.14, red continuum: 4.32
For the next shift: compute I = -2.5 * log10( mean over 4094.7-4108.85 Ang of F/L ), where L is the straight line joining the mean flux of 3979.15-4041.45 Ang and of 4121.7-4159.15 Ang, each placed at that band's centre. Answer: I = 0.15 mag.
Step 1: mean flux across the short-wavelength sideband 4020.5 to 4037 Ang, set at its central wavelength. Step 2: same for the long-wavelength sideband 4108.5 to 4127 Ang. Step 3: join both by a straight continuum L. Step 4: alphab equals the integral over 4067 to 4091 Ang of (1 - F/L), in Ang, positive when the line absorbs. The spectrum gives 0.1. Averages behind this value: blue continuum 4.08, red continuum 4.36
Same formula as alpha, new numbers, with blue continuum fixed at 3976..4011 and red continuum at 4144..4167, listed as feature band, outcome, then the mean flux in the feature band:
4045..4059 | 0.2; 4.07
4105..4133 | 0.4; 4.29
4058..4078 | 0.3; 4.13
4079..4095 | -0.4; 4.35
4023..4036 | 0.0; 4.06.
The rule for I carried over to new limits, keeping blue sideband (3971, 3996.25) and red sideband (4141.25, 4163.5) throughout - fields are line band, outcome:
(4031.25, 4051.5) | -0.065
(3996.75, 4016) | -0.108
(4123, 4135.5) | 0.010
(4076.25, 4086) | -0.009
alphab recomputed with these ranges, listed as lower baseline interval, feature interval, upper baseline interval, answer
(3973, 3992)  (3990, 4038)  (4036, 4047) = -2.3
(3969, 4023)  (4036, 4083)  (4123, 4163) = -1.4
